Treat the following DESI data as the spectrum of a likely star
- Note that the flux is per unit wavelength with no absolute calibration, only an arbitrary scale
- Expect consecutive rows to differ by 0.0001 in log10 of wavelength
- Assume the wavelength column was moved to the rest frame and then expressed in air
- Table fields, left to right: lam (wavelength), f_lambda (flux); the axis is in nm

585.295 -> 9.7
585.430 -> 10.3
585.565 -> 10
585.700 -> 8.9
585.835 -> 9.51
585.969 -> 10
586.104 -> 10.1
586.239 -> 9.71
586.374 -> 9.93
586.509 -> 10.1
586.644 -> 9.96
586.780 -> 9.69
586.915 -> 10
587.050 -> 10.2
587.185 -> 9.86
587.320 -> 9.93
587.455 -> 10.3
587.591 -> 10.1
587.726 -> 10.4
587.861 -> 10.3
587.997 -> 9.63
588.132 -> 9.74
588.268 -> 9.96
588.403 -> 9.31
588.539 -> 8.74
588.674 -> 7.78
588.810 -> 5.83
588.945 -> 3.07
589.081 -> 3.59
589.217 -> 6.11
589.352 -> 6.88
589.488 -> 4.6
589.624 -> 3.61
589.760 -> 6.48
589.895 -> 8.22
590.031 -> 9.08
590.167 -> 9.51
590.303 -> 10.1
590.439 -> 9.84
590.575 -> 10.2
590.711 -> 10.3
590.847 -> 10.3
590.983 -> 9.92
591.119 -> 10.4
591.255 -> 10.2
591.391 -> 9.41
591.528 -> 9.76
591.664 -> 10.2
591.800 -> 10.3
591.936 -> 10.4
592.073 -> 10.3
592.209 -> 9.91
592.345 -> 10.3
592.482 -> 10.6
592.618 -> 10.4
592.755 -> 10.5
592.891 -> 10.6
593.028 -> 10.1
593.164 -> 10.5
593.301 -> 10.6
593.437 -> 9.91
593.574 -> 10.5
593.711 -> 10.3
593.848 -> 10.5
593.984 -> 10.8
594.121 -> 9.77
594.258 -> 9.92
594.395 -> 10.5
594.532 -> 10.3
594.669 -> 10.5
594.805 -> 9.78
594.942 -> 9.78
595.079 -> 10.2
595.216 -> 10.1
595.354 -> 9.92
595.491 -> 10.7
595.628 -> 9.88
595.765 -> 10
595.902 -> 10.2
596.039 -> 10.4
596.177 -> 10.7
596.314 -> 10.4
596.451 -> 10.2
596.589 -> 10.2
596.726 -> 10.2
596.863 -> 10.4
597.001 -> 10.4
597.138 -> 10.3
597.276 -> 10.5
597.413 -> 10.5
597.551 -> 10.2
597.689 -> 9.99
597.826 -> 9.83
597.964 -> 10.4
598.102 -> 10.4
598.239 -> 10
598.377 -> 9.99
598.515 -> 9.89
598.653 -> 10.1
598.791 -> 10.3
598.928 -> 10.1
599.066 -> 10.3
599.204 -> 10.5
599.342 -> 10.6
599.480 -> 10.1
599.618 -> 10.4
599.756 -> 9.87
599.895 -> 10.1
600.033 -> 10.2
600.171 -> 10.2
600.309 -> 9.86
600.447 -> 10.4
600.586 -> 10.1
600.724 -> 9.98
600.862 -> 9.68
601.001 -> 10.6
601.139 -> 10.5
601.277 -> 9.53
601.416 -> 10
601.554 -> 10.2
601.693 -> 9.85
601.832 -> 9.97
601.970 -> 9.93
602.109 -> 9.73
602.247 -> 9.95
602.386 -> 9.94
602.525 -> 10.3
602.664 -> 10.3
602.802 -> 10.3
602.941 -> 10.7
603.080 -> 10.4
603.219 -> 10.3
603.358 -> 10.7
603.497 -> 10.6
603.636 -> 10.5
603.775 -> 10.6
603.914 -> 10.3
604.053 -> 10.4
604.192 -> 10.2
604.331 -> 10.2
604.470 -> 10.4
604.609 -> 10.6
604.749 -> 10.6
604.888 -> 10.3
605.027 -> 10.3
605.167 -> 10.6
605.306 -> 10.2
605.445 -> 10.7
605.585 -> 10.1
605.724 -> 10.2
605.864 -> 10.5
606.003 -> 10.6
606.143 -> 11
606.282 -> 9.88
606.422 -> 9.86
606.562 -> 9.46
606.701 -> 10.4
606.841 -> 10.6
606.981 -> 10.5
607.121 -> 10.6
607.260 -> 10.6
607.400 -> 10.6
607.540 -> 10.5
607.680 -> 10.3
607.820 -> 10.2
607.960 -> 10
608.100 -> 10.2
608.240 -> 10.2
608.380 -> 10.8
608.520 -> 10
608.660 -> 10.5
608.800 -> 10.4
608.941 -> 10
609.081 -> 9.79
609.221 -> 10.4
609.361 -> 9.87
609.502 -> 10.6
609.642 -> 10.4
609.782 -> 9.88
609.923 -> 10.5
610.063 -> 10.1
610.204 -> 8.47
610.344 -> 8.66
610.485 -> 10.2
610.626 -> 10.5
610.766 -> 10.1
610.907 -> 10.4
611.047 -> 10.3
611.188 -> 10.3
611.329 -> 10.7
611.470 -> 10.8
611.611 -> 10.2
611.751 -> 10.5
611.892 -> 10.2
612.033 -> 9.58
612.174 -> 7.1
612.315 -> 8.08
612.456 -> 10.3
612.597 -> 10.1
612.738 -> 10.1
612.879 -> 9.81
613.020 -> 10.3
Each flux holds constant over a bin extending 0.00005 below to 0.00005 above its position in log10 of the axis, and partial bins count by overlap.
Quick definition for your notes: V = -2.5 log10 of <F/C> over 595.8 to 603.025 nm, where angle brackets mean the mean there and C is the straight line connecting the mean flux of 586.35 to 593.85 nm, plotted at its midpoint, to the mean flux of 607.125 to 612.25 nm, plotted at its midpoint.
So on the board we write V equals -0.06 mag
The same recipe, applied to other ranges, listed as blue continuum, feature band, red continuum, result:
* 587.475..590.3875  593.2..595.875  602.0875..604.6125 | -0.16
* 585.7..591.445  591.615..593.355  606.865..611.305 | -0.14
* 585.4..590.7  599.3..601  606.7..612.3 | -0.07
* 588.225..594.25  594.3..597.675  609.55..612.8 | -0.11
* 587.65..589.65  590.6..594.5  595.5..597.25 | -0.16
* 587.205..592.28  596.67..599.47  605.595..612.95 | -0.10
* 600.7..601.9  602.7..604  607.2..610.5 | -0.05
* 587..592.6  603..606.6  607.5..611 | -0.06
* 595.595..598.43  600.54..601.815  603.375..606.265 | 0.03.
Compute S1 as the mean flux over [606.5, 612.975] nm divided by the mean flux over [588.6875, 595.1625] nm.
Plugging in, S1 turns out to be 1.1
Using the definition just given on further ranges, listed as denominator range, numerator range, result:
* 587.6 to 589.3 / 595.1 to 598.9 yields 1.29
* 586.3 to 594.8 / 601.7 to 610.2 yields 1.10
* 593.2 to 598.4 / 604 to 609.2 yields 1.01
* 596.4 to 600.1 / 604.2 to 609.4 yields 1.01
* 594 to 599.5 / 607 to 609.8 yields 1.01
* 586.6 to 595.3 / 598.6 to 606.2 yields 1.09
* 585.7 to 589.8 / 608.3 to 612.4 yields 1.17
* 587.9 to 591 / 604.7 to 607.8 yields 1.31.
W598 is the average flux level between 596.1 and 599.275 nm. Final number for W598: 10.3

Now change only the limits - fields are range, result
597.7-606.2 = 10.3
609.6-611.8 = 10.1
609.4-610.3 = 9.95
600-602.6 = 10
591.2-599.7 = 10.2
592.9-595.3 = 10.2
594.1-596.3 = 10.2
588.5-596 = 9.32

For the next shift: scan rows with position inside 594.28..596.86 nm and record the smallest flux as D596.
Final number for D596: 9.78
